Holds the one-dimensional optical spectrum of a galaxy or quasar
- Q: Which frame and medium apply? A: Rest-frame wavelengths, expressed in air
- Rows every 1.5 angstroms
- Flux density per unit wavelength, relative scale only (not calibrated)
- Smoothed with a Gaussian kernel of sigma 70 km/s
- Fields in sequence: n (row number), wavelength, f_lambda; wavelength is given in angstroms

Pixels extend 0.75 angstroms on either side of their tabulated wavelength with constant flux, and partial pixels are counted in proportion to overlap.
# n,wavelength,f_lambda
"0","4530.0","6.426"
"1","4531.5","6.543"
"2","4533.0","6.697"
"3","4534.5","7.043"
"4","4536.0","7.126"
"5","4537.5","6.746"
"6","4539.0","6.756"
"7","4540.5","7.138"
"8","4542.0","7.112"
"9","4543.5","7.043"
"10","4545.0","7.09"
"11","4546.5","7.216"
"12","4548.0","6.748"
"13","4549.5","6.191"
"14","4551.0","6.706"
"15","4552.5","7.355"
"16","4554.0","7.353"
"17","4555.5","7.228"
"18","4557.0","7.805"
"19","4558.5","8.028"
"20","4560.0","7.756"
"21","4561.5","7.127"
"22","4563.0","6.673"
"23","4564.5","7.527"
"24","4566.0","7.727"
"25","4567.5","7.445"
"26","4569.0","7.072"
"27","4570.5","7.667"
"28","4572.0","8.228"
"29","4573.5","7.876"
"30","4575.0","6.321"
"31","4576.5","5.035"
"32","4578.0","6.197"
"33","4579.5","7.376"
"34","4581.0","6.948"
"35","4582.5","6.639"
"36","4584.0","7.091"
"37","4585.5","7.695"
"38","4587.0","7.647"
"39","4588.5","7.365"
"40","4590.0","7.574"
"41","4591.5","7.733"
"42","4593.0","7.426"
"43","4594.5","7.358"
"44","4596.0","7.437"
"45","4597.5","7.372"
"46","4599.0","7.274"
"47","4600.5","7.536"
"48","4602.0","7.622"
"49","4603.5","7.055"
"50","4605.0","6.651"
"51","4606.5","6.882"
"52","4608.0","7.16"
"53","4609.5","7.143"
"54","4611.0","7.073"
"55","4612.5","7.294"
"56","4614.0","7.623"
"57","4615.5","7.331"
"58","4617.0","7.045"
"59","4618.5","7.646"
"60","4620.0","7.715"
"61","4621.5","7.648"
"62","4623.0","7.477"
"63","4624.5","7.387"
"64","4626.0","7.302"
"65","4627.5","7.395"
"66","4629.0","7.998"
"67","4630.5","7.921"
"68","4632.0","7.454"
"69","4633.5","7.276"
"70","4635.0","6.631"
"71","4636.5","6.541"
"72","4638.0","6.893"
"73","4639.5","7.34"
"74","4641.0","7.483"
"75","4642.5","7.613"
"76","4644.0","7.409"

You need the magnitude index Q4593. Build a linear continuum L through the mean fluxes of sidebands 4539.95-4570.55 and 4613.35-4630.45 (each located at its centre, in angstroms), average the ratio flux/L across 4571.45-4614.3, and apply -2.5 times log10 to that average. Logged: 0.03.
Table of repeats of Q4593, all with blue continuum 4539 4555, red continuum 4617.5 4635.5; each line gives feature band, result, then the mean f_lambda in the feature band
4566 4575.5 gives -0.05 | 7.49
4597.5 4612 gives 0.03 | 7.17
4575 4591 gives 0.04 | 6.94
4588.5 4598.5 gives -0.03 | 7.47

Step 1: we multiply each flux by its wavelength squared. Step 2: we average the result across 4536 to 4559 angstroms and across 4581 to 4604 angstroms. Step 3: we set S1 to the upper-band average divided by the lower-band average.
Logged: 1.06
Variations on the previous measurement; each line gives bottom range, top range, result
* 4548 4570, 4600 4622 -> 1.03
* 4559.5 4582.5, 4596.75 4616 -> 1.03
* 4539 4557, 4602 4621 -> 1.06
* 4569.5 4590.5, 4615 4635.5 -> 1.07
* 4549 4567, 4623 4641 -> 1.03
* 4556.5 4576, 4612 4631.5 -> 1.04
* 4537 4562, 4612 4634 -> 1.08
